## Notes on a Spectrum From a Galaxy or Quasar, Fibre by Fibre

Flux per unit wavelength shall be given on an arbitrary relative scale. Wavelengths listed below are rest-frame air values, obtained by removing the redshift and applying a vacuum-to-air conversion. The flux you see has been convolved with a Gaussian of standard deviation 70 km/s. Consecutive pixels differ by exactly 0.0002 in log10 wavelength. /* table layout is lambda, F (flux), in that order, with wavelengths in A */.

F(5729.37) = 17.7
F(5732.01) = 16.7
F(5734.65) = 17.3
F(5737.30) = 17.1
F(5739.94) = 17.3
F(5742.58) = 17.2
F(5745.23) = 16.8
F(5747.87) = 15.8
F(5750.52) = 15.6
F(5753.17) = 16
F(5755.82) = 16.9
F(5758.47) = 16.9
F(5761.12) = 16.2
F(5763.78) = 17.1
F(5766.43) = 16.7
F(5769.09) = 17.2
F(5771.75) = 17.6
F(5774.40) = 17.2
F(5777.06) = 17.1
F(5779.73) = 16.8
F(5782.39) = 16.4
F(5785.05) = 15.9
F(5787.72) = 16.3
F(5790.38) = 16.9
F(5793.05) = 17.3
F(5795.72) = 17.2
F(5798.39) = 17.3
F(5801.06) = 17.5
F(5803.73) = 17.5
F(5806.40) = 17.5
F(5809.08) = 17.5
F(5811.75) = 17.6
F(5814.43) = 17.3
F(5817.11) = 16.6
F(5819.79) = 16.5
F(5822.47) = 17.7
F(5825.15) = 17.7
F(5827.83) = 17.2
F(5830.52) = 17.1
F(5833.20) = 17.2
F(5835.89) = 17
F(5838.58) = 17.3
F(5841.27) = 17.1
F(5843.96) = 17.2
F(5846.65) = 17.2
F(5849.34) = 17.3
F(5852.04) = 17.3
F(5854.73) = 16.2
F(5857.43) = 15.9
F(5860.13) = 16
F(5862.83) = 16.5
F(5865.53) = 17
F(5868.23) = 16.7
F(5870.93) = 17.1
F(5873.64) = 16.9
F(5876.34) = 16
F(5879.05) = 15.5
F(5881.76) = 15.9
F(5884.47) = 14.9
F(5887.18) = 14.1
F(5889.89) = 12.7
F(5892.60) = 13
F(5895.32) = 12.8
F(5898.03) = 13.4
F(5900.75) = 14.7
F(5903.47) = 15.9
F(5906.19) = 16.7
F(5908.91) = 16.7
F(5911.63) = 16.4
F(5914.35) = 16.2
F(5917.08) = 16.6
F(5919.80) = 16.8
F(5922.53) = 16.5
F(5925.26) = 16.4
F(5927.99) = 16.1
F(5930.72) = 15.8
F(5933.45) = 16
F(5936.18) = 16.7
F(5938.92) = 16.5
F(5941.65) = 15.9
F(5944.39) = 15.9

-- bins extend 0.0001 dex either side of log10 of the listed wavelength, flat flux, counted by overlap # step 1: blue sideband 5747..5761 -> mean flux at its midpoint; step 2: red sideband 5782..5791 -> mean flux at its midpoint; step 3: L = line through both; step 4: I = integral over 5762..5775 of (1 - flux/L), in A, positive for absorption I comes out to -0.7 A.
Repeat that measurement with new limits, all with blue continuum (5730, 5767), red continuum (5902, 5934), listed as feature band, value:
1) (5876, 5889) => 1.0 A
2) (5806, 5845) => -1.6 A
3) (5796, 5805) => -0.4 A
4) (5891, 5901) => 1.9 A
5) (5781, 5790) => 0.2 A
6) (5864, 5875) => -0.3 A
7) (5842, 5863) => -0.3 A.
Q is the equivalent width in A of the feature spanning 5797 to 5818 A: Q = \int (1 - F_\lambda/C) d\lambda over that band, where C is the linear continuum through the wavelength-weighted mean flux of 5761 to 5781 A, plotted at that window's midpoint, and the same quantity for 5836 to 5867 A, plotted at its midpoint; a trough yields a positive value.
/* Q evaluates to -0.5 A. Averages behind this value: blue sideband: 17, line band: 17.4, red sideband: 16.8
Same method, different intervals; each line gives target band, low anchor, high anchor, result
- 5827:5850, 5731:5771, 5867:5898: -2.4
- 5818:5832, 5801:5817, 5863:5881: 0.0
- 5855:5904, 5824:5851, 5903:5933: 4.4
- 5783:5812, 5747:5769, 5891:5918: -1.8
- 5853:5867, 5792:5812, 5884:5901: -1.3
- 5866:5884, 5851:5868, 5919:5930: 0.2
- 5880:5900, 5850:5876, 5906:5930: 3.2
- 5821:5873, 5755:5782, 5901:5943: -1.1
